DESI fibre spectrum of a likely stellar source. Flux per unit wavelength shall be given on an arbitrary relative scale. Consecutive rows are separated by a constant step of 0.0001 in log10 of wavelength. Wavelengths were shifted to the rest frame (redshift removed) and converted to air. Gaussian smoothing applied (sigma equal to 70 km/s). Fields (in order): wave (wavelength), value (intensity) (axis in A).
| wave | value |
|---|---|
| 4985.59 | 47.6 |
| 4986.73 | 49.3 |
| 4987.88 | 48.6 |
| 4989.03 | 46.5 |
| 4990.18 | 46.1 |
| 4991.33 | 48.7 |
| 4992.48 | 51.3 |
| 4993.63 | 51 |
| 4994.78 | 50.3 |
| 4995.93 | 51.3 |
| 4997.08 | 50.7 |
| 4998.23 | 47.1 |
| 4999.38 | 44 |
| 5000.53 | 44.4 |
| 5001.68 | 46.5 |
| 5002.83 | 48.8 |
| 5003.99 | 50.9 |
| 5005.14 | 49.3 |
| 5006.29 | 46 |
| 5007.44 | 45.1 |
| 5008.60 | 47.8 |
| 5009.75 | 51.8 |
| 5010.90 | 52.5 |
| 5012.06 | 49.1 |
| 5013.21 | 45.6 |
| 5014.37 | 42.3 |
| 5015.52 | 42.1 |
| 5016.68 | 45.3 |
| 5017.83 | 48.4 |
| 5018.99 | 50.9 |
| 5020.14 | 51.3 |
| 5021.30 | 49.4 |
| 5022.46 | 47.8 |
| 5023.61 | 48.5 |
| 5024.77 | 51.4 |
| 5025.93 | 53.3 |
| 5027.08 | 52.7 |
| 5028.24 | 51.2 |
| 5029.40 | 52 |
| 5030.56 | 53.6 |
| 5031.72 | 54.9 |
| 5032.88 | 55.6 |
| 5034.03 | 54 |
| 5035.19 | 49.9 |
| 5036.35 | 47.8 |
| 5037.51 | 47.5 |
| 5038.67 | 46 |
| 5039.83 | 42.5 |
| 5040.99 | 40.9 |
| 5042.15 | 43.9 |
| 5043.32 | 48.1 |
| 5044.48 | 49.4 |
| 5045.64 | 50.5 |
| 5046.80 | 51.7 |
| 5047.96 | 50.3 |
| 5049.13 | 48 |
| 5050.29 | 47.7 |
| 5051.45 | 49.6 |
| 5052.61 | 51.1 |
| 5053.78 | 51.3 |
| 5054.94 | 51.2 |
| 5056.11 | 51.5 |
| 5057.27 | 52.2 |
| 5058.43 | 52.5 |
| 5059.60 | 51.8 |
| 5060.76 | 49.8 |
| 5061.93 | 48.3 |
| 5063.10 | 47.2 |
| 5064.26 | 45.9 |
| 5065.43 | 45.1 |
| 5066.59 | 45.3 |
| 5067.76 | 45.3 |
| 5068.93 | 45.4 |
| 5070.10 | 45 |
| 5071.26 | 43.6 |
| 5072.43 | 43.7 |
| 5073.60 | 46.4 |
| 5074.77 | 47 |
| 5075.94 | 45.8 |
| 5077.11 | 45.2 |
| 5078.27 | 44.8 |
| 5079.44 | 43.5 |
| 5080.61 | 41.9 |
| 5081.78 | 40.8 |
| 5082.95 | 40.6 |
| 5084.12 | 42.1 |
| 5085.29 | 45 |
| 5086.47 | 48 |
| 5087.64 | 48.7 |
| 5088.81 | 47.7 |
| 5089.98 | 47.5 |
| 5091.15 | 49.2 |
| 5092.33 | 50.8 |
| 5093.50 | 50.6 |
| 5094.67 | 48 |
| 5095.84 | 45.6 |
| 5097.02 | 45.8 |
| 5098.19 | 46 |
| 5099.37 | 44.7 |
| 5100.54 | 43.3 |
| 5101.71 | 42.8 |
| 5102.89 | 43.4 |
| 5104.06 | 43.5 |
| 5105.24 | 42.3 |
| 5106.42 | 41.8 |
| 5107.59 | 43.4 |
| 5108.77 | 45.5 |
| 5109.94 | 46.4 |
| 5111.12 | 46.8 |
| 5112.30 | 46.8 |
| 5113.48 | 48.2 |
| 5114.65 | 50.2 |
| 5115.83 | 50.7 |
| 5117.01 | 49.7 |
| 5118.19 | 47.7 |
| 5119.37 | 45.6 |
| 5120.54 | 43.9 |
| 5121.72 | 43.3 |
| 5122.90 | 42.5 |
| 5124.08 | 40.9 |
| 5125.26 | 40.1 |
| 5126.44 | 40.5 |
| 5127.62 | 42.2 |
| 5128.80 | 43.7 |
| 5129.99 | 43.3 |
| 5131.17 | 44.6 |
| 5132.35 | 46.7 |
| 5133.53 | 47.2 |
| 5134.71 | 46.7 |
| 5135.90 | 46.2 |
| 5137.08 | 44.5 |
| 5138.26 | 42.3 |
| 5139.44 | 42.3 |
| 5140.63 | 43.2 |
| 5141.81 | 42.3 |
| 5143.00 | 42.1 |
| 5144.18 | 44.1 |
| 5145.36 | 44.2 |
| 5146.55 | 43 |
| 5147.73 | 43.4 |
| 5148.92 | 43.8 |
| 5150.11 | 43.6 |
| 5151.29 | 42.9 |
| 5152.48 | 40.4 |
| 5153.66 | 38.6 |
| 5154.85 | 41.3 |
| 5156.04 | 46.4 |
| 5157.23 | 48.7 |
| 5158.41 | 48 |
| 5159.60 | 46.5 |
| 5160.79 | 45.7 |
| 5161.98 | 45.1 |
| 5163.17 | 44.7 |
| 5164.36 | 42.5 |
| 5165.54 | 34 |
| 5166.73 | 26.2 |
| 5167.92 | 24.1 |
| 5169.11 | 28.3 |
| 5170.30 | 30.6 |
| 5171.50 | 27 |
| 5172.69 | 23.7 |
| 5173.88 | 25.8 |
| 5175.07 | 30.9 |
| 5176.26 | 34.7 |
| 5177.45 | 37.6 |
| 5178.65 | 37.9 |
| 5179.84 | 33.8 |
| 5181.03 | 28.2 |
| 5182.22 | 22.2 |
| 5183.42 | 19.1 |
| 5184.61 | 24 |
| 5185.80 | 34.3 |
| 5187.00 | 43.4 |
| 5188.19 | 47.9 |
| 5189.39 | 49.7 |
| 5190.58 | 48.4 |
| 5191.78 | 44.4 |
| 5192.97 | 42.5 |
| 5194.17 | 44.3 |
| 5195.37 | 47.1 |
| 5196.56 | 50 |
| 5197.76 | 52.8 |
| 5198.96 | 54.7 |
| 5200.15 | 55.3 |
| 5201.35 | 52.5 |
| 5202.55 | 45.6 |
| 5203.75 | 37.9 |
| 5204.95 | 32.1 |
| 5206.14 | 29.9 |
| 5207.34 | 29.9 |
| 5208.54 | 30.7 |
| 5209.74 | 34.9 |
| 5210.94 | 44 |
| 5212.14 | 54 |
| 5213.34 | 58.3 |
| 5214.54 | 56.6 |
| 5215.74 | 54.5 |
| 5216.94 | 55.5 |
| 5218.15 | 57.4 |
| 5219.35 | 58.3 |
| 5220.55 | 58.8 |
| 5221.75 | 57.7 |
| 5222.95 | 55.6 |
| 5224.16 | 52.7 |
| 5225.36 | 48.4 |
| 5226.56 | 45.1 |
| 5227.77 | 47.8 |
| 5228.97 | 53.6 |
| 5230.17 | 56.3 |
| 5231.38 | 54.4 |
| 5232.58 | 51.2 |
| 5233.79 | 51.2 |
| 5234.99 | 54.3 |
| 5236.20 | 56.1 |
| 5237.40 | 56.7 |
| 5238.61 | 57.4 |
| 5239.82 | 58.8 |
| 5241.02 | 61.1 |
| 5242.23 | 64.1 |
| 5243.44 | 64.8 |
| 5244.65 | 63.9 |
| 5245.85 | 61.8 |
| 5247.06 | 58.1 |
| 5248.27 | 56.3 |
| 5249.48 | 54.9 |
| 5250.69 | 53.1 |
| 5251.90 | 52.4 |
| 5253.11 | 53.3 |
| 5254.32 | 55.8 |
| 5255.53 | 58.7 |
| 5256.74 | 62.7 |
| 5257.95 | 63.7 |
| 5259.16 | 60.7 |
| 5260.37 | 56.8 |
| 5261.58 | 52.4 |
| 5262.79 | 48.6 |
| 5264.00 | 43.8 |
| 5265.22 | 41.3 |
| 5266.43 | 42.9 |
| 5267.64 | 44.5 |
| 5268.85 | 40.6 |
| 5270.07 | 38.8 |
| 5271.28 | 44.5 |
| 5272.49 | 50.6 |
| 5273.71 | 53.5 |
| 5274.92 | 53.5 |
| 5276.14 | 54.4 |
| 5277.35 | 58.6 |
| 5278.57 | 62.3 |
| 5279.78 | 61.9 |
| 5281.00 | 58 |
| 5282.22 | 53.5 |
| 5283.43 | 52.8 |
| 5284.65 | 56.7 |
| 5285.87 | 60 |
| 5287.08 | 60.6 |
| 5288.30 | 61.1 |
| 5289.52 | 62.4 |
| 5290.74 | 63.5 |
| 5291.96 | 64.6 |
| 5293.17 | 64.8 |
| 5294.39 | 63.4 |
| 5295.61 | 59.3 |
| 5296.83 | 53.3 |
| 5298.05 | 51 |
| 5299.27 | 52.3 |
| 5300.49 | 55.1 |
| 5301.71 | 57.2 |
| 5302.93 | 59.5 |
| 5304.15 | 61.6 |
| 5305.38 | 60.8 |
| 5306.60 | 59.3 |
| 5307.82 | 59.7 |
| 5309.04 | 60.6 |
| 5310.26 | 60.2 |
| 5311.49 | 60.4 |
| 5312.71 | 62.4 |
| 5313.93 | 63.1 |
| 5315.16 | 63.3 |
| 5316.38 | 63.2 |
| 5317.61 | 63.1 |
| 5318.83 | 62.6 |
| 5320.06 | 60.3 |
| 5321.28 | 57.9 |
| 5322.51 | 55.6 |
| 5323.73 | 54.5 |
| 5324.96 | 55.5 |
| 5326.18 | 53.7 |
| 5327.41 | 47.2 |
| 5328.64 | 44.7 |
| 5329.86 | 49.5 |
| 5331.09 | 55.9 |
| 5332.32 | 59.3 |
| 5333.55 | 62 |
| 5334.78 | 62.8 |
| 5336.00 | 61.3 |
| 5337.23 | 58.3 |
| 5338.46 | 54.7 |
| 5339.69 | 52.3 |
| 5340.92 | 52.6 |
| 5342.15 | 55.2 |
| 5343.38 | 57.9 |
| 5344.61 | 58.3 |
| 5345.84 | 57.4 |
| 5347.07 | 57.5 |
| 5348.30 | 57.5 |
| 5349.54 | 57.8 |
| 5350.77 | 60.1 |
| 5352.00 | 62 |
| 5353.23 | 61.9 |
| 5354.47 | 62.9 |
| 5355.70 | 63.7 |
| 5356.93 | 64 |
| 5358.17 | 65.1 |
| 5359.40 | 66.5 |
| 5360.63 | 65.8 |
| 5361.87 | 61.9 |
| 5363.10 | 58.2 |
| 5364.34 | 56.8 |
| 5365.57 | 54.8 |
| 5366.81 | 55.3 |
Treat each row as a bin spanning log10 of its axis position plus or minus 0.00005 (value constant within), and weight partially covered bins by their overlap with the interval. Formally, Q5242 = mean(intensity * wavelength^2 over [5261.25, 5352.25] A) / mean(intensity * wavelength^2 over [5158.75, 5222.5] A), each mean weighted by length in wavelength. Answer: 1.4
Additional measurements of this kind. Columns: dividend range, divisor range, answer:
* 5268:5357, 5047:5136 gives 1.36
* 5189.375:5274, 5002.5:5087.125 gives 1.15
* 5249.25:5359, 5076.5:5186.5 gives 1.46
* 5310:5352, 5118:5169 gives 1.45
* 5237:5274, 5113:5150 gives 1.27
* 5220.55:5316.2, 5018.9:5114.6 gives 1.28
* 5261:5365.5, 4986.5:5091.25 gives 1.32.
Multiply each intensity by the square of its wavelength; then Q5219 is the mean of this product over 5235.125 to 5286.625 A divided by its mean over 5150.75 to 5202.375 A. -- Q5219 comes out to 1.4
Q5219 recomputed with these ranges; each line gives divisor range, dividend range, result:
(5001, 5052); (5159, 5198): 0.80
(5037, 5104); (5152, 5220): 0.91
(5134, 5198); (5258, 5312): 1.47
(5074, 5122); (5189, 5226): 1.10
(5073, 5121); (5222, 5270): 1.25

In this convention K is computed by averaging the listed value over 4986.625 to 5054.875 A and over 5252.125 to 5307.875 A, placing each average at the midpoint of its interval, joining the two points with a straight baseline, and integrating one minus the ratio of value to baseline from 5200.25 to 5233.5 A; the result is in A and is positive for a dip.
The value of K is 3.2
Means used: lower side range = 48.9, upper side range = 55.5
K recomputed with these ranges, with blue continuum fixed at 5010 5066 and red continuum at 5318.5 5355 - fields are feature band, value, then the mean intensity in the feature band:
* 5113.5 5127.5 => 1.72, 45.1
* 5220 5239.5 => 0.19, 53.6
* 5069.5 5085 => 1.96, 43.9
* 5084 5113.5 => 2.83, 45.9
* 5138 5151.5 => 2.30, 43.1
